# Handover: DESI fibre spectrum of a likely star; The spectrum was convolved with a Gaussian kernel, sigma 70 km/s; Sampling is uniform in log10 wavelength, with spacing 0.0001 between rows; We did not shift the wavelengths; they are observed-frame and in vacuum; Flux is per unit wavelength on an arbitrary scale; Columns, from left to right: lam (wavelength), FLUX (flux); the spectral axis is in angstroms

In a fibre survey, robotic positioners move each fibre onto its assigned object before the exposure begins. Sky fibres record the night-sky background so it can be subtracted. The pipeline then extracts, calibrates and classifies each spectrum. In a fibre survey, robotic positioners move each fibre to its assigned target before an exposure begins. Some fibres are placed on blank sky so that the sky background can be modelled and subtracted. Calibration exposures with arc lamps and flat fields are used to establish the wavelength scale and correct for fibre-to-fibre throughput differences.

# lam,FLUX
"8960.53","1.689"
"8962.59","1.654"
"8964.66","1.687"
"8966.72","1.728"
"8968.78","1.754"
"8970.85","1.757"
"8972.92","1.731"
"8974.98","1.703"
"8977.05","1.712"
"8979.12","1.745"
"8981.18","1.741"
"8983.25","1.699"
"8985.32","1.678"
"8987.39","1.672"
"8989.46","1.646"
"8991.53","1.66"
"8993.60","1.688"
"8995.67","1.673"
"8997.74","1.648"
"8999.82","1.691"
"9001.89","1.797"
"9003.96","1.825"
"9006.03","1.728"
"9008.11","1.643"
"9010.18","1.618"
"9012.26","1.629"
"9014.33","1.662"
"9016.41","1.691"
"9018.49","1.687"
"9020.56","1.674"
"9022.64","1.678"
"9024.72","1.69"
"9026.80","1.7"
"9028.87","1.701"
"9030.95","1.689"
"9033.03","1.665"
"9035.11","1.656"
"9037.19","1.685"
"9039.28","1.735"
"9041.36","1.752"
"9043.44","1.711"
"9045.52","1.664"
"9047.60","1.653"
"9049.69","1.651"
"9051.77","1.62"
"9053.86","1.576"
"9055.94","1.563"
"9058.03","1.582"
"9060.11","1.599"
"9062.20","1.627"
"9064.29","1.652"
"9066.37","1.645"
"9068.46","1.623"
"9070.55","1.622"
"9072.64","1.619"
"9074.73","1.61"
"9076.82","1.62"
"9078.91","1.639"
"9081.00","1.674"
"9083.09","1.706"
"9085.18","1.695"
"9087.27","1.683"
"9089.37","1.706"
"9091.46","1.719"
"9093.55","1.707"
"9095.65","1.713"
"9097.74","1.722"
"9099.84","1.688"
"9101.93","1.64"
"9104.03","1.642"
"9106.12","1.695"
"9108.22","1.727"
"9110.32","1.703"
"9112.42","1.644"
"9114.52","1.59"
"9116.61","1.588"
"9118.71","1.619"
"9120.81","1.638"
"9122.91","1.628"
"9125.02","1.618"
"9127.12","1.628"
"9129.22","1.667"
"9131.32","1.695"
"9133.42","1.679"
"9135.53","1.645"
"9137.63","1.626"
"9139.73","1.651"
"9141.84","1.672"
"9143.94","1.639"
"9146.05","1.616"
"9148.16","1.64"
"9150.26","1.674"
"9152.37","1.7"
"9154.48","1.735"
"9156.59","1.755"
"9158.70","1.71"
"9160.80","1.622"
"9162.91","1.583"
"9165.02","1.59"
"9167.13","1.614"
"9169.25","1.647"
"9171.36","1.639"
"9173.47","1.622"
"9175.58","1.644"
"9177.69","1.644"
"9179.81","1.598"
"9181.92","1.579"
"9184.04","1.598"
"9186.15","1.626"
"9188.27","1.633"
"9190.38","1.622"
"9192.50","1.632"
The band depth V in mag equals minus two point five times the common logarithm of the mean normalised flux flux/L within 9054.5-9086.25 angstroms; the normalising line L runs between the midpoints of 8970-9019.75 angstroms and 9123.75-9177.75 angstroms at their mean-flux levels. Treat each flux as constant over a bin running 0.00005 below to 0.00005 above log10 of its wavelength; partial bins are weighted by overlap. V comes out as 0.029 mag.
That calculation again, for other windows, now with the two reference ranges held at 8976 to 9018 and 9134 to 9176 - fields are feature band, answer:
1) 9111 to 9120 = 0.03 mag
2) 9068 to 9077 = 0.04 mag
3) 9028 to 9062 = 0.02 mag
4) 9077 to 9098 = -0.02 mag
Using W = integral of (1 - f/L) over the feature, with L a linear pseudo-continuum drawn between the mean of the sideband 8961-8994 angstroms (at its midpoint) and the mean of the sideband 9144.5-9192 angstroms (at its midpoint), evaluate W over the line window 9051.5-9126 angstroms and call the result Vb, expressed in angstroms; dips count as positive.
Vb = 0.8 angstroms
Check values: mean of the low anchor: 1.7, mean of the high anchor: 1.64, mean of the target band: 1.65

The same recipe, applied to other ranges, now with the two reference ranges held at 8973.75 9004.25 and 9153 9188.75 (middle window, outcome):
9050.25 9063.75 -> 0.6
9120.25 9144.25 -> 0.0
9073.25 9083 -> 0.2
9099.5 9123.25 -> 0.1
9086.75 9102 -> -0.3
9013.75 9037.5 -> 0.1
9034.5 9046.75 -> -0.1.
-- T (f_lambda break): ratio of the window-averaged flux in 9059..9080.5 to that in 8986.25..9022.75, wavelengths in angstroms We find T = 0.97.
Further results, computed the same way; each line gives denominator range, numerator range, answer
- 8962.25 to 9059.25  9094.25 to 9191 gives 0.98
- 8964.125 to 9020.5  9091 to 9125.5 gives 0.98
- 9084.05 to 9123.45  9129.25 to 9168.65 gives 0.99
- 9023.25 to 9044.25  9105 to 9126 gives 0.97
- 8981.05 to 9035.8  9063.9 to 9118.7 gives 0.99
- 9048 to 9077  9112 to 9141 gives 1.01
